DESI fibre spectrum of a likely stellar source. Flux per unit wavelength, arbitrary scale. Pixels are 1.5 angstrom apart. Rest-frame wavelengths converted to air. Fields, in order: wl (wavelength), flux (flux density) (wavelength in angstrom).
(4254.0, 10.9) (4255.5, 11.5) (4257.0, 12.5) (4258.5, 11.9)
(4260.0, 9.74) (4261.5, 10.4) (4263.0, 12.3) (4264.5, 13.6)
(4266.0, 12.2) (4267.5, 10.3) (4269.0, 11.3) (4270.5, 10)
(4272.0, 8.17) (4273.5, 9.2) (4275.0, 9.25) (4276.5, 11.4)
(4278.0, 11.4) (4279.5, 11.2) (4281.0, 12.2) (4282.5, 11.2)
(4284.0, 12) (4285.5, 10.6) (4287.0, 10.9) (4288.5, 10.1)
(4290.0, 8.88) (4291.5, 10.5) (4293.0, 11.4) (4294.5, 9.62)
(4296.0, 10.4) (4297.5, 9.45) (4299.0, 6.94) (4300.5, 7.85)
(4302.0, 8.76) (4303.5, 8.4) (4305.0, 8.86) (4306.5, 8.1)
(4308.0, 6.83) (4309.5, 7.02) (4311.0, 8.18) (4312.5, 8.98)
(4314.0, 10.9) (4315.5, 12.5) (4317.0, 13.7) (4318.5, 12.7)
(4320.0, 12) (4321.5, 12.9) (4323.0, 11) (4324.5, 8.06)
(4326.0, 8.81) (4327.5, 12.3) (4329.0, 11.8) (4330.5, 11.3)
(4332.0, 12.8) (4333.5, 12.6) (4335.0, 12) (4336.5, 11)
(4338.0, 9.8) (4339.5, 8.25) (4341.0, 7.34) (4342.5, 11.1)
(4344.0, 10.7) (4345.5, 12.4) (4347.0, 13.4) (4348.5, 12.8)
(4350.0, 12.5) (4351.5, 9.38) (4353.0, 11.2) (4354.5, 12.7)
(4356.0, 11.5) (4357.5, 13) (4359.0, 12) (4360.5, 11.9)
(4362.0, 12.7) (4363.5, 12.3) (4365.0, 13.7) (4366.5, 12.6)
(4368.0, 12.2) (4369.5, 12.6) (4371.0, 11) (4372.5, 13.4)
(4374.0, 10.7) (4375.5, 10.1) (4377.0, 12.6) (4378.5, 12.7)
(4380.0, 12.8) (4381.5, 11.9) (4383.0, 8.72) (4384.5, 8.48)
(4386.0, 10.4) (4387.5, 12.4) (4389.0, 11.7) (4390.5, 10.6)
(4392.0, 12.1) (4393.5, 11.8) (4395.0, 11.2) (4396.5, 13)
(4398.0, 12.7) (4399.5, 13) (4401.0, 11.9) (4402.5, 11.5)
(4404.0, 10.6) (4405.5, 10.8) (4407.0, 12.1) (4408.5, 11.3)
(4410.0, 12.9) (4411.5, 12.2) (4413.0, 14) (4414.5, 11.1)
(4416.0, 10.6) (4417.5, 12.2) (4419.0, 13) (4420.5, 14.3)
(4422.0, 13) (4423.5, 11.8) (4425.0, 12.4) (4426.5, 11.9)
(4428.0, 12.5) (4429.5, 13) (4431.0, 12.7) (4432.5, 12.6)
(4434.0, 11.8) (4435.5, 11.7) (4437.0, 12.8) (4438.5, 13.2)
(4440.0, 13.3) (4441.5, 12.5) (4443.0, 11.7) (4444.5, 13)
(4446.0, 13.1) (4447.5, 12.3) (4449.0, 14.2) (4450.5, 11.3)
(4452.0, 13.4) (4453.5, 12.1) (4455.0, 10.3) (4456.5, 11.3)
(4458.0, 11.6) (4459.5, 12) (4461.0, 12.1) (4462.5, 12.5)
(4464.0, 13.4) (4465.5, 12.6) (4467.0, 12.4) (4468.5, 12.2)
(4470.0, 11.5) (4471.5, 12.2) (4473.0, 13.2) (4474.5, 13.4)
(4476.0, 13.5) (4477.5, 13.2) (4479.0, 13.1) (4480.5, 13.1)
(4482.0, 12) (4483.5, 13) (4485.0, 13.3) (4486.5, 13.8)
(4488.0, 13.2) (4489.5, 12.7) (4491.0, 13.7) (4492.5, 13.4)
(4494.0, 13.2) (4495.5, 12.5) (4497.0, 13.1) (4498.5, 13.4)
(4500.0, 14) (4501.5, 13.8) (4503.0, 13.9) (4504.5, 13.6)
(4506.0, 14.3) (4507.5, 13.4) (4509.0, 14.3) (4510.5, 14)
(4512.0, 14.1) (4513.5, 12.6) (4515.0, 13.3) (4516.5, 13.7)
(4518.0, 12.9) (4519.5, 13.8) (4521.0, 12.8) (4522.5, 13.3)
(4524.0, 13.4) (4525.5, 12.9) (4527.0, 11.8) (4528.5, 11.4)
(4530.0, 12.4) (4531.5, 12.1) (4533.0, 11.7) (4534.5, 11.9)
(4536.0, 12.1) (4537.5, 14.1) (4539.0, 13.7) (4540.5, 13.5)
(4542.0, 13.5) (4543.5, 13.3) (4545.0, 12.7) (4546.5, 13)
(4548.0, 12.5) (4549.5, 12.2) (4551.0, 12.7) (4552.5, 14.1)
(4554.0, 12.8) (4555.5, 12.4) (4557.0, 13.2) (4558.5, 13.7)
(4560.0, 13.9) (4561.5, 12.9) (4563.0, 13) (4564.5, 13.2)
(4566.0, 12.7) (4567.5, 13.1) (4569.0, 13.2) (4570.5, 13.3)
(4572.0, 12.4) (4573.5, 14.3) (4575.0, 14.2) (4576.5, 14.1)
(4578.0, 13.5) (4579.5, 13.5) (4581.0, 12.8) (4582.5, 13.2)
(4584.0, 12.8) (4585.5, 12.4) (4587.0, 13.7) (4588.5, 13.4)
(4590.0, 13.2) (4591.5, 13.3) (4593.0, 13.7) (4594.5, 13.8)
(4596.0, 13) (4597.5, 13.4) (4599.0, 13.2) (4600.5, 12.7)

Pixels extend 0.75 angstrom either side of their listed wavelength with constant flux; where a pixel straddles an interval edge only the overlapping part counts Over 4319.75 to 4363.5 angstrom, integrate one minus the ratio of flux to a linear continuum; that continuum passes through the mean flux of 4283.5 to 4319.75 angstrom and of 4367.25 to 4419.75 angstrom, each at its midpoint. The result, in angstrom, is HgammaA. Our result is -3.1 angstrom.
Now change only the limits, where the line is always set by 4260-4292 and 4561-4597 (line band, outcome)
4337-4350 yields 0.6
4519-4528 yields -0.1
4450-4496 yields -0.8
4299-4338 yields 3.0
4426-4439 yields -0.4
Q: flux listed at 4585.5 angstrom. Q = 12.4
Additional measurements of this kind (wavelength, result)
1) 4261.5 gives 10.4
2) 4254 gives 10.9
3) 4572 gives 12.4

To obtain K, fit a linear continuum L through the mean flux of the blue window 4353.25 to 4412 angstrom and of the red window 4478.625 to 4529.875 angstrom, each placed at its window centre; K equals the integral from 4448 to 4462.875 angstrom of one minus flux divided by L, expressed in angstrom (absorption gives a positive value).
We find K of 0.7 angstrom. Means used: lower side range 11.8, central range 12.1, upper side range 13.2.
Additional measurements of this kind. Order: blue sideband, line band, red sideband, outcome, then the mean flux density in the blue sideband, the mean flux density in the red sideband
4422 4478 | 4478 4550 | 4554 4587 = -1.4 angstrom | 12.5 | 13.2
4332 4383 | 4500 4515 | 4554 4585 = -1.1 angstrom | 11.7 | 13.3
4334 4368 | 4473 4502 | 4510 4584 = -1.4 angstrom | 11.6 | 13.1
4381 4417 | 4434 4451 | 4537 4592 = -0.9 angstrom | 11.5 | 13.2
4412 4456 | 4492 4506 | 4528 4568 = -0.9 angstrom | 12.5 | 12.9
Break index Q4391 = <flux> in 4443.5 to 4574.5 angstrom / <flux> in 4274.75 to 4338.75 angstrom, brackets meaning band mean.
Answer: 1.25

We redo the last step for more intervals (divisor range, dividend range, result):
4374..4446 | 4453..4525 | 1.08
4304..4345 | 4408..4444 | 1.19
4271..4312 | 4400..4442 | 1.28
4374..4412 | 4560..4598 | 1.15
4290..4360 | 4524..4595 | 1.24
